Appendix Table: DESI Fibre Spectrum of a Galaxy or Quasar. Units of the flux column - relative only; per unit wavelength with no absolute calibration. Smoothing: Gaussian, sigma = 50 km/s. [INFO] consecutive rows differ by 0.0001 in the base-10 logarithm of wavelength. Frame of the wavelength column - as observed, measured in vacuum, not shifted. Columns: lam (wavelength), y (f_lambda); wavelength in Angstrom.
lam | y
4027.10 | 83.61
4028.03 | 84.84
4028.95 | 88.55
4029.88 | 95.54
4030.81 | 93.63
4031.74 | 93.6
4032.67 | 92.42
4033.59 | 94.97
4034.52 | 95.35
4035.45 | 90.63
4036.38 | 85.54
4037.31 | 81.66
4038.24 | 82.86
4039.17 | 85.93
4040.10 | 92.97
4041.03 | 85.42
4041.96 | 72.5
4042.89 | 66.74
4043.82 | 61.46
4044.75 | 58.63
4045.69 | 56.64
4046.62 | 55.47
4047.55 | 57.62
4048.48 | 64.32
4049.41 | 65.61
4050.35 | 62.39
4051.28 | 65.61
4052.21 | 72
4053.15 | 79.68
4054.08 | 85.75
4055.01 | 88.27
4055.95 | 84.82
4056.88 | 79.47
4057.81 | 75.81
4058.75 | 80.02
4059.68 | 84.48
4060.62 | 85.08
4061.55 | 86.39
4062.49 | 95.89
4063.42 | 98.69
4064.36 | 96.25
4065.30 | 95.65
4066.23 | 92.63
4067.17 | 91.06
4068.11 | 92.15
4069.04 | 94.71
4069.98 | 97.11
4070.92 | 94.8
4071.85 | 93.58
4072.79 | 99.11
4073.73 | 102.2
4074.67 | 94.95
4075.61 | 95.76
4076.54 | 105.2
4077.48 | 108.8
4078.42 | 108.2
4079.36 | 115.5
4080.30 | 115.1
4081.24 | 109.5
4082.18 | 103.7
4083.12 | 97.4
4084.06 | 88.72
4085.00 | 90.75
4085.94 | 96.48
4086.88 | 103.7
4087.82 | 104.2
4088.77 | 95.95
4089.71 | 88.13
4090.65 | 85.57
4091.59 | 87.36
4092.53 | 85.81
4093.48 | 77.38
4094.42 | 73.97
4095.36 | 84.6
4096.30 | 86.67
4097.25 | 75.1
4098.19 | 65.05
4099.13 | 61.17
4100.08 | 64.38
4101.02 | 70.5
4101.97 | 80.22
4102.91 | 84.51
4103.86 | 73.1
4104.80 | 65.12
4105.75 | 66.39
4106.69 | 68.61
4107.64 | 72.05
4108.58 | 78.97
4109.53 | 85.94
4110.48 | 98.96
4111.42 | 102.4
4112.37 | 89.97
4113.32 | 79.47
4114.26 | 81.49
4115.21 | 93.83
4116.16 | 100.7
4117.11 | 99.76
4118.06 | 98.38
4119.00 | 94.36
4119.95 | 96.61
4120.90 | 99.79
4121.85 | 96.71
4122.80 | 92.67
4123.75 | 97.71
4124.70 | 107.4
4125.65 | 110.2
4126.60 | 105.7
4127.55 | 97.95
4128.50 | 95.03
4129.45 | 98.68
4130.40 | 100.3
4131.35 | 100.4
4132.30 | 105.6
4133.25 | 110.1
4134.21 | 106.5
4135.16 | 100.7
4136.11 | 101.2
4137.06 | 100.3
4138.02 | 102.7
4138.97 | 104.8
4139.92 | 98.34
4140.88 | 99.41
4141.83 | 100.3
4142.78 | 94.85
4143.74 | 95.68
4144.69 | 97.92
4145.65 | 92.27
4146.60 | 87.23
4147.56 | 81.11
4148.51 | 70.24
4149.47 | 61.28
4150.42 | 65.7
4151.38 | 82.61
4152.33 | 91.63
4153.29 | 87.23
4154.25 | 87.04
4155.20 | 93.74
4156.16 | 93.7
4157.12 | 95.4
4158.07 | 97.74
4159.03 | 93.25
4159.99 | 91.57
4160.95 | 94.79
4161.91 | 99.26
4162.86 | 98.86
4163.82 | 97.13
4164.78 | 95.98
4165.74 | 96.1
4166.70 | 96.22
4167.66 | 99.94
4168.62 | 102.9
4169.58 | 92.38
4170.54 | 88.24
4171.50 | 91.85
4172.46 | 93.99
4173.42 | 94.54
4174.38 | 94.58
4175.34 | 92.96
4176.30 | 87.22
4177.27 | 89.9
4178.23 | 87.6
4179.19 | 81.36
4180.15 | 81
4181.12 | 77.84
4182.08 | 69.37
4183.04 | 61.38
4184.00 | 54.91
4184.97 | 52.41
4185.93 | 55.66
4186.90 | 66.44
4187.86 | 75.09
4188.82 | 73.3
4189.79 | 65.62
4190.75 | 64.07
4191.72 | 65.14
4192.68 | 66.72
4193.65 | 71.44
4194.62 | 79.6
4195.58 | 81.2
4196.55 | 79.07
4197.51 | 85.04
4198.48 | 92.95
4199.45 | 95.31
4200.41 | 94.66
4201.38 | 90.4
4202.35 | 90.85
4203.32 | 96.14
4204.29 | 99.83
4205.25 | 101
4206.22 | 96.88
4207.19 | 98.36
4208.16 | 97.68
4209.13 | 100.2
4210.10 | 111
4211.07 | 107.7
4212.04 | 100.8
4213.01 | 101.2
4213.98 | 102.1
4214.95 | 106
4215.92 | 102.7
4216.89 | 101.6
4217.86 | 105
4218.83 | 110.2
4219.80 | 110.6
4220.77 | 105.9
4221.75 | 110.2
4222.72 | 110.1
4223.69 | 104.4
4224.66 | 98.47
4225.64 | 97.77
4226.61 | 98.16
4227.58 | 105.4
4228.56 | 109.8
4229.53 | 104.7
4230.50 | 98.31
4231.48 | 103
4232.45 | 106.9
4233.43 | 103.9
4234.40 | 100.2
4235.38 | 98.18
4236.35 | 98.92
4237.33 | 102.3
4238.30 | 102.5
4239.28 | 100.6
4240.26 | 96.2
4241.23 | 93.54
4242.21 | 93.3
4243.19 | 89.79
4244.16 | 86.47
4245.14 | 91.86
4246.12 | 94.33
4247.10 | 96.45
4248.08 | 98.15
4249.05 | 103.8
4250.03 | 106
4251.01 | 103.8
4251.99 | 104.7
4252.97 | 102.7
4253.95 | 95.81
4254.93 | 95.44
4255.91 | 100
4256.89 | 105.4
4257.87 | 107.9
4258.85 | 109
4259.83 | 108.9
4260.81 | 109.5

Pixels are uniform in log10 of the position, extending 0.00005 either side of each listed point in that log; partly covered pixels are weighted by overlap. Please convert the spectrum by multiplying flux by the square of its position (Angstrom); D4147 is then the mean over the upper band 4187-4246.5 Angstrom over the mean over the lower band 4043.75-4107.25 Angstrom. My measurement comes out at 1.20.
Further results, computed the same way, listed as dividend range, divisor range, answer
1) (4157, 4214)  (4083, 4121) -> 1.07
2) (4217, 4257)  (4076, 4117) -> 1.23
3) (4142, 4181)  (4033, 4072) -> 1.17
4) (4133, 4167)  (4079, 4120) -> 1.10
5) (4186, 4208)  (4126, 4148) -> 0.86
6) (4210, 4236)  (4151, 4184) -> 1.19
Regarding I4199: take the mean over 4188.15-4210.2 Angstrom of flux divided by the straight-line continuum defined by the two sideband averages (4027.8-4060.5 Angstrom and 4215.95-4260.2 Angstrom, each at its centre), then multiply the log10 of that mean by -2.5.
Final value 0.128 mag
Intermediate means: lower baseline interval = 78.9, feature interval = 86.3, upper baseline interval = 102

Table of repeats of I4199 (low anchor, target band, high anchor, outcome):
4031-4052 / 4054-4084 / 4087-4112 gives -0.215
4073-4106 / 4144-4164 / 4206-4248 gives 0.074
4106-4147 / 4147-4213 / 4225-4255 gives 0.134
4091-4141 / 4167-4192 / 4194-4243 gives 0.203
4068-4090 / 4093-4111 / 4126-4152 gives 0.283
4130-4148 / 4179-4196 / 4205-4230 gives 0.427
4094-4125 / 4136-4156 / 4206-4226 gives 0.010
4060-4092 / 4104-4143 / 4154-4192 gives -0.046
